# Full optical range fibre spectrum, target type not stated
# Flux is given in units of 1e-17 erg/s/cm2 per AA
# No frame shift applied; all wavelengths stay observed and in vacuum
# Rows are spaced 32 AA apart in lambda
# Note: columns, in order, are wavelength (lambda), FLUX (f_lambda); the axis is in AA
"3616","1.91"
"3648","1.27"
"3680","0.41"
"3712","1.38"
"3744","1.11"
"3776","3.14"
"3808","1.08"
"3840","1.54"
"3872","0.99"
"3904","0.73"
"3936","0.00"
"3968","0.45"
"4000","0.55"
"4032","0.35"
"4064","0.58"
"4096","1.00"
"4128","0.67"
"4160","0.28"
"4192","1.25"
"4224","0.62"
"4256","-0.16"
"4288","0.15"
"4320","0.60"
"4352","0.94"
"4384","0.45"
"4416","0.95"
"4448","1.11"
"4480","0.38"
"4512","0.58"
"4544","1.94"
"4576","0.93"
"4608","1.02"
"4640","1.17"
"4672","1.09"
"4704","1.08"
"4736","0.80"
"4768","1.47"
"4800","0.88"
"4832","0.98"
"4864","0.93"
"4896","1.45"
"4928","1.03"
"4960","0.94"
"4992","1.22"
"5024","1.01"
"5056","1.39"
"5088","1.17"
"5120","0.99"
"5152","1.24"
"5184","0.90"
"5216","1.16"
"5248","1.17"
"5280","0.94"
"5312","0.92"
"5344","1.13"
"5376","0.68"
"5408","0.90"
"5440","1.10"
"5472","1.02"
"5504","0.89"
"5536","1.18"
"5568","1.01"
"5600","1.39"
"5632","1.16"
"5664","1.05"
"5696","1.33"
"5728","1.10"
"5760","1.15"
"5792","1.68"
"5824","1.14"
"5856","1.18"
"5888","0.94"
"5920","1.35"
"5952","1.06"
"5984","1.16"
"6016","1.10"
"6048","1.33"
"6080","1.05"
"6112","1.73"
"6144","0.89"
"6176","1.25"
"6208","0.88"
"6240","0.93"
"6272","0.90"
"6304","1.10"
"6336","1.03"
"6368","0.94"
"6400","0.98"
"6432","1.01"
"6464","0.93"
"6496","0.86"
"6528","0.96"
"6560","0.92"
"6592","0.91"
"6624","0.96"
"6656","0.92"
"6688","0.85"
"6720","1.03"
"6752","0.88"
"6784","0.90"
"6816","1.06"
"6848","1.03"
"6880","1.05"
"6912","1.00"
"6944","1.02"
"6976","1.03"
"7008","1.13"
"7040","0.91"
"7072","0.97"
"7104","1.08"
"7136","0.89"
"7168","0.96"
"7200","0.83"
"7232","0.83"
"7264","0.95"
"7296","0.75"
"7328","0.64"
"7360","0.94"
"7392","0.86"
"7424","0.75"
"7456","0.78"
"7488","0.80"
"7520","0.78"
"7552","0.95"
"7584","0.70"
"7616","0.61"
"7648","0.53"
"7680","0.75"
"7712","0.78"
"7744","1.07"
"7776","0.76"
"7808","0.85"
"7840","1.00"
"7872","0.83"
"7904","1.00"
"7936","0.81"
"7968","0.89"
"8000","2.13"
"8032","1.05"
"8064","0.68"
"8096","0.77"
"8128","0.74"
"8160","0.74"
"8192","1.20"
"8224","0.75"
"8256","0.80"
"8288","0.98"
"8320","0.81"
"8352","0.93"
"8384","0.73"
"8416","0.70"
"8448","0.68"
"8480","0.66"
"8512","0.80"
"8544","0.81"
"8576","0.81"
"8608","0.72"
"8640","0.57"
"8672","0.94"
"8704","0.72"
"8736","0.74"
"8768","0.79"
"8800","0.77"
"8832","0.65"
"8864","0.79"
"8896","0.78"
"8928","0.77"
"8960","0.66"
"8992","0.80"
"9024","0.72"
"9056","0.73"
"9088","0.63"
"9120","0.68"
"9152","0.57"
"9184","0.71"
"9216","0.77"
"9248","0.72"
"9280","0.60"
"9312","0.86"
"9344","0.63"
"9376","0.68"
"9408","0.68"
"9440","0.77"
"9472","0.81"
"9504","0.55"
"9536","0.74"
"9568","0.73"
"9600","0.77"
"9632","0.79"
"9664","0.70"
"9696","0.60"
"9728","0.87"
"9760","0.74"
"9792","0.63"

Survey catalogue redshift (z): 0.22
